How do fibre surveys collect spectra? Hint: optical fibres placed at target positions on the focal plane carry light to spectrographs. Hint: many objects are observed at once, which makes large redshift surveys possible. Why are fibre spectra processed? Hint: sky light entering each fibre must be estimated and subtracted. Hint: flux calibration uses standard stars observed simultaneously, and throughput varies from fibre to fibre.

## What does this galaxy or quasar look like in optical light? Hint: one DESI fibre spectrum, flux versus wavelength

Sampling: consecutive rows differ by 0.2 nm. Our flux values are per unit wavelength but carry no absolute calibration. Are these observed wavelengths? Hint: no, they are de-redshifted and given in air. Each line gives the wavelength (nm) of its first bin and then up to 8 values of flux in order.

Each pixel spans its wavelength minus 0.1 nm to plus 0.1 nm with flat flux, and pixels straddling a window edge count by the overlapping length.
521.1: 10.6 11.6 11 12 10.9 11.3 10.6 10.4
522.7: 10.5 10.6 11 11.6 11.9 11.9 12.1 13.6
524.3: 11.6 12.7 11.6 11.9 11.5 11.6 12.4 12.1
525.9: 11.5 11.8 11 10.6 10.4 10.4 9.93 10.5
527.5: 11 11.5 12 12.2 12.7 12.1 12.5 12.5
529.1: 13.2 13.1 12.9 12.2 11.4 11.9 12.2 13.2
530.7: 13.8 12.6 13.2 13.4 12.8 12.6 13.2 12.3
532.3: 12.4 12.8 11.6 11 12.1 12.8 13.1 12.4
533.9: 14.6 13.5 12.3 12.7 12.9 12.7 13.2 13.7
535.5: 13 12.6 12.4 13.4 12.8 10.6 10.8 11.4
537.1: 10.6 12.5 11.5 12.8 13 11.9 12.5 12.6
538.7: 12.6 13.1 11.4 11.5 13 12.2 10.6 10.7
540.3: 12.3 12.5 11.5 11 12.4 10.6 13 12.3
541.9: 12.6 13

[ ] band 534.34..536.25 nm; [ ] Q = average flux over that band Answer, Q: 12.9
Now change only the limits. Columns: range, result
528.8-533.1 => 12.6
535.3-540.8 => 12.1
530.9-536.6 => 12.7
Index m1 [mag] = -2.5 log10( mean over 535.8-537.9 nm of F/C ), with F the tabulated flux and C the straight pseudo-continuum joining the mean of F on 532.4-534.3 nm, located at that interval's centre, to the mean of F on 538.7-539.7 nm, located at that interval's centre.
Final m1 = 0.04 mag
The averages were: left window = 12.6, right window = 12.3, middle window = 11.9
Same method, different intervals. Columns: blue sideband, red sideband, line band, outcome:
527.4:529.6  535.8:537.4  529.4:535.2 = -0.05 mag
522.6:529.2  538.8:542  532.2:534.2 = -0.08 mag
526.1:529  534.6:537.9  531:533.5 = -0.06 mag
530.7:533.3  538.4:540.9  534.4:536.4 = -0.06 mag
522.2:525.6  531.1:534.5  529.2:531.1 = -0.02 mag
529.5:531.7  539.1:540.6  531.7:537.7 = -0.01 mag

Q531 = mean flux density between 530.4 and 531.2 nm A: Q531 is 13.2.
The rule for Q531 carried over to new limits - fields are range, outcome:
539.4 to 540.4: 11.8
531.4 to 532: 12.9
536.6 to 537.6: 11.4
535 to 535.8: 13.1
